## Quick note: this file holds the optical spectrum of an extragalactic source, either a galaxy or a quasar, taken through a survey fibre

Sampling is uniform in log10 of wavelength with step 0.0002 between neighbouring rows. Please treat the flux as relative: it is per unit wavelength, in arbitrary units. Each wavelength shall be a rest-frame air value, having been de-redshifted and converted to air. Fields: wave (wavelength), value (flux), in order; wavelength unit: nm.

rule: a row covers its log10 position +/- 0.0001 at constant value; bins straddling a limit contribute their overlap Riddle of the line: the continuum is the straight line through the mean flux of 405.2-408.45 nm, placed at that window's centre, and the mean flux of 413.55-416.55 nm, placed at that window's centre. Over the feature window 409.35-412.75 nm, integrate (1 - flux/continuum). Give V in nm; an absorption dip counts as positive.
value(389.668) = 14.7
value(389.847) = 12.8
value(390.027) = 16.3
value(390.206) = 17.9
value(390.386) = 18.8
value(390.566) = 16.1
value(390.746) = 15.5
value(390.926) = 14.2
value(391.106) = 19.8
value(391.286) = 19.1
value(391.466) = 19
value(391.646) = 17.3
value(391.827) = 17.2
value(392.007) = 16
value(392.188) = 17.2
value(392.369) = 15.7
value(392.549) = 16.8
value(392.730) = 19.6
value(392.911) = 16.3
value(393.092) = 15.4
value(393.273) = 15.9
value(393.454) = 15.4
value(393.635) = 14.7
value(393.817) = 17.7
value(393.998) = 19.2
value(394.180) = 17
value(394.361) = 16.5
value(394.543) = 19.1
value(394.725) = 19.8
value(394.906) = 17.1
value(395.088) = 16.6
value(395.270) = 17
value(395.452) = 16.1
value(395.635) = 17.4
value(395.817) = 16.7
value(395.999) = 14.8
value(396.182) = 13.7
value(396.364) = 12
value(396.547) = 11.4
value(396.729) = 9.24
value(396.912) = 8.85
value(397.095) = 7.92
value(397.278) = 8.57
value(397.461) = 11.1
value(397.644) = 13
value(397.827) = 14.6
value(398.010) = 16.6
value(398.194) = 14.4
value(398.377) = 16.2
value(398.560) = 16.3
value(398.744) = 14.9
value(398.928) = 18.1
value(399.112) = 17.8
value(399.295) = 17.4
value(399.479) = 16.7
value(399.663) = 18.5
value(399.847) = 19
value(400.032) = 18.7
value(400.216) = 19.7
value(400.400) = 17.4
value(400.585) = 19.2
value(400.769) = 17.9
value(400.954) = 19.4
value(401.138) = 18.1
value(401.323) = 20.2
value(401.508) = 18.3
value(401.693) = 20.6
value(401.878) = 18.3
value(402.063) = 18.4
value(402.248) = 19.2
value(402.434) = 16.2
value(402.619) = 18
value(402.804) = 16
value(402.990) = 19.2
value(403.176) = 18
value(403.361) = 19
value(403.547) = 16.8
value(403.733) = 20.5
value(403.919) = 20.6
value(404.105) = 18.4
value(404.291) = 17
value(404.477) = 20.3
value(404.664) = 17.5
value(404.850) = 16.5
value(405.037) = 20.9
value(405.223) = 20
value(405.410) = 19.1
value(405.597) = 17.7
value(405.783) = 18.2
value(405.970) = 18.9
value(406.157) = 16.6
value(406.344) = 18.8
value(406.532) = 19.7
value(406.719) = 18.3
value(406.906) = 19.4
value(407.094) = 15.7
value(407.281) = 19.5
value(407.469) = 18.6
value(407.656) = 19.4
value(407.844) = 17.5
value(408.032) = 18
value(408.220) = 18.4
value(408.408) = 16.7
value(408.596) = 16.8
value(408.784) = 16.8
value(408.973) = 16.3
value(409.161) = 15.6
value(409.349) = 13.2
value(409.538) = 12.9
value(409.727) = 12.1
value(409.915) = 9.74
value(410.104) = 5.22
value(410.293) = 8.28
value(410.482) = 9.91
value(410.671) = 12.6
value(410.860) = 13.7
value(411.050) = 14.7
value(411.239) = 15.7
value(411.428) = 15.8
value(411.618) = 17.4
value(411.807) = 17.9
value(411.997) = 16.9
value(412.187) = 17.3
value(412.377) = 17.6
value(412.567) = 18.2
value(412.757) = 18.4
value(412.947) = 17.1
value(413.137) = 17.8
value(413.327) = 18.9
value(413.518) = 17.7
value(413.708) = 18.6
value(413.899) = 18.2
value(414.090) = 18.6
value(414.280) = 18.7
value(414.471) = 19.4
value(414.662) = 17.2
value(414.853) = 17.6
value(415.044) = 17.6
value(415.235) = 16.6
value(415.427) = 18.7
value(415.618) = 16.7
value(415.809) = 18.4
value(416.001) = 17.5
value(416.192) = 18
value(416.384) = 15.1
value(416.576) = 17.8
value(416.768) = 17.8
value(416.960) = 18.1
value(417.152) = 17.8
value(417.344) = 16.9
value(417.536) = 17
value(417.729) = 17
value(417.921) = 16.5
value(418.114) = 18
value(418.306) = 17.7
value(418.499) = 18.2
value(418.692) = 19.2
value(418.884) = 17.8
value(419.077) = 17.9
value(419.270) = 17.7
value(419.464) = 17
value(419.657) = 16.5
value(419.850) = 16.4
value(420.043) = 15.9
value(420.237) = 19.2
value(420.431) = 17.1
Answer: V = 0.77 nm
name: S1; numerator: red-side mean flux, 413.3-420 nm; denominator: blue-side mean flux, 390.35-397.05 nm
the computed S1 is 1.1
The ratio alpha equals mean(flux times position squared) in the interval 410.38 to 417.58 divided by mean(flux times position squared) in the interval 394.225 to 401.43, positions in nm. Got 1.2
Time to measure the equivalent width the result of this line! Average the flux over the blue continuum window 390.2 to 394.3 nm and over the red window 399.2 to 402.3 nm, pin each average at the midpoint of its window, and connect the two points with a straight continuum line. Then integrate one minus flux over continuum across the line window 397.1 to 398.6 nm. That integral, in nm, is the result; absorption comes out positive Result 0.39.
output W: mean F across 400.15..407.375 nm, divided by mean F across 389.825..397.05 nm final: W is 1.15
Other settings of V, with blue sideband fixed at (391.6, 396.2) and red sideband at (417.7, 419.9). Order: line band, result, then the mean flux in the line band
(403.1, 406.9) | -0.338 nm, 18.7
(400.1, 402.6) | -0.240 nm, 18.7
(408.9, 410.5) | 0.537 nm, 11.5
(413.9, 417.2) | -0.059 nm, 17.8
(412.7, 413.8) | -0.044 nm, 18.1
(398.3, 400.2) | -0.055 nm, 17.5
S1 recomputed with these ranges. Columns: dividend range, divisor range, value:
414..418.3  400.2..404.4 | 0.95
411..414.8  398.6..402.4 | 0.96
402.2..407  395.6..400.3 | 1.26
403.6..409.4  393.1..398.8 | 1.22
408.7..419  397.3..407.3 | 0.92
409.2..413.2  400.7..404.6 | 0.77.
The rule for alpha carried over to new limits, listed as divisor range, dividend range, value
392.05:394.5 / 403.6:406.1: 1.19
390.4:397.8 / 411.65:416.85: 1.26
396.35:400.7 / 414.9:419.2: 1.28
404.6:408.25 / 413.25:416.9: 1.01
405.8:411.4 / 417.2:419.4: 1.19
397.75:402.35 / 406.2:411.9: 0.91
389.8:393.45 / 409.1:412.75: 0.92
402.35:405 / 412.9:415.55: 1.04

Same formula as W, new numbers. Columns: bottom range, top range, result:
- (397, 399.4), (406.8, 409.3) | 1.22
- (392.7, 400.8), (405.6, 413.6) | 1.02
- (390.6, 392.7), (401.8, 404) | 1.07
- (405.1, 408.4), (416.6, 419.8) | 0.95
